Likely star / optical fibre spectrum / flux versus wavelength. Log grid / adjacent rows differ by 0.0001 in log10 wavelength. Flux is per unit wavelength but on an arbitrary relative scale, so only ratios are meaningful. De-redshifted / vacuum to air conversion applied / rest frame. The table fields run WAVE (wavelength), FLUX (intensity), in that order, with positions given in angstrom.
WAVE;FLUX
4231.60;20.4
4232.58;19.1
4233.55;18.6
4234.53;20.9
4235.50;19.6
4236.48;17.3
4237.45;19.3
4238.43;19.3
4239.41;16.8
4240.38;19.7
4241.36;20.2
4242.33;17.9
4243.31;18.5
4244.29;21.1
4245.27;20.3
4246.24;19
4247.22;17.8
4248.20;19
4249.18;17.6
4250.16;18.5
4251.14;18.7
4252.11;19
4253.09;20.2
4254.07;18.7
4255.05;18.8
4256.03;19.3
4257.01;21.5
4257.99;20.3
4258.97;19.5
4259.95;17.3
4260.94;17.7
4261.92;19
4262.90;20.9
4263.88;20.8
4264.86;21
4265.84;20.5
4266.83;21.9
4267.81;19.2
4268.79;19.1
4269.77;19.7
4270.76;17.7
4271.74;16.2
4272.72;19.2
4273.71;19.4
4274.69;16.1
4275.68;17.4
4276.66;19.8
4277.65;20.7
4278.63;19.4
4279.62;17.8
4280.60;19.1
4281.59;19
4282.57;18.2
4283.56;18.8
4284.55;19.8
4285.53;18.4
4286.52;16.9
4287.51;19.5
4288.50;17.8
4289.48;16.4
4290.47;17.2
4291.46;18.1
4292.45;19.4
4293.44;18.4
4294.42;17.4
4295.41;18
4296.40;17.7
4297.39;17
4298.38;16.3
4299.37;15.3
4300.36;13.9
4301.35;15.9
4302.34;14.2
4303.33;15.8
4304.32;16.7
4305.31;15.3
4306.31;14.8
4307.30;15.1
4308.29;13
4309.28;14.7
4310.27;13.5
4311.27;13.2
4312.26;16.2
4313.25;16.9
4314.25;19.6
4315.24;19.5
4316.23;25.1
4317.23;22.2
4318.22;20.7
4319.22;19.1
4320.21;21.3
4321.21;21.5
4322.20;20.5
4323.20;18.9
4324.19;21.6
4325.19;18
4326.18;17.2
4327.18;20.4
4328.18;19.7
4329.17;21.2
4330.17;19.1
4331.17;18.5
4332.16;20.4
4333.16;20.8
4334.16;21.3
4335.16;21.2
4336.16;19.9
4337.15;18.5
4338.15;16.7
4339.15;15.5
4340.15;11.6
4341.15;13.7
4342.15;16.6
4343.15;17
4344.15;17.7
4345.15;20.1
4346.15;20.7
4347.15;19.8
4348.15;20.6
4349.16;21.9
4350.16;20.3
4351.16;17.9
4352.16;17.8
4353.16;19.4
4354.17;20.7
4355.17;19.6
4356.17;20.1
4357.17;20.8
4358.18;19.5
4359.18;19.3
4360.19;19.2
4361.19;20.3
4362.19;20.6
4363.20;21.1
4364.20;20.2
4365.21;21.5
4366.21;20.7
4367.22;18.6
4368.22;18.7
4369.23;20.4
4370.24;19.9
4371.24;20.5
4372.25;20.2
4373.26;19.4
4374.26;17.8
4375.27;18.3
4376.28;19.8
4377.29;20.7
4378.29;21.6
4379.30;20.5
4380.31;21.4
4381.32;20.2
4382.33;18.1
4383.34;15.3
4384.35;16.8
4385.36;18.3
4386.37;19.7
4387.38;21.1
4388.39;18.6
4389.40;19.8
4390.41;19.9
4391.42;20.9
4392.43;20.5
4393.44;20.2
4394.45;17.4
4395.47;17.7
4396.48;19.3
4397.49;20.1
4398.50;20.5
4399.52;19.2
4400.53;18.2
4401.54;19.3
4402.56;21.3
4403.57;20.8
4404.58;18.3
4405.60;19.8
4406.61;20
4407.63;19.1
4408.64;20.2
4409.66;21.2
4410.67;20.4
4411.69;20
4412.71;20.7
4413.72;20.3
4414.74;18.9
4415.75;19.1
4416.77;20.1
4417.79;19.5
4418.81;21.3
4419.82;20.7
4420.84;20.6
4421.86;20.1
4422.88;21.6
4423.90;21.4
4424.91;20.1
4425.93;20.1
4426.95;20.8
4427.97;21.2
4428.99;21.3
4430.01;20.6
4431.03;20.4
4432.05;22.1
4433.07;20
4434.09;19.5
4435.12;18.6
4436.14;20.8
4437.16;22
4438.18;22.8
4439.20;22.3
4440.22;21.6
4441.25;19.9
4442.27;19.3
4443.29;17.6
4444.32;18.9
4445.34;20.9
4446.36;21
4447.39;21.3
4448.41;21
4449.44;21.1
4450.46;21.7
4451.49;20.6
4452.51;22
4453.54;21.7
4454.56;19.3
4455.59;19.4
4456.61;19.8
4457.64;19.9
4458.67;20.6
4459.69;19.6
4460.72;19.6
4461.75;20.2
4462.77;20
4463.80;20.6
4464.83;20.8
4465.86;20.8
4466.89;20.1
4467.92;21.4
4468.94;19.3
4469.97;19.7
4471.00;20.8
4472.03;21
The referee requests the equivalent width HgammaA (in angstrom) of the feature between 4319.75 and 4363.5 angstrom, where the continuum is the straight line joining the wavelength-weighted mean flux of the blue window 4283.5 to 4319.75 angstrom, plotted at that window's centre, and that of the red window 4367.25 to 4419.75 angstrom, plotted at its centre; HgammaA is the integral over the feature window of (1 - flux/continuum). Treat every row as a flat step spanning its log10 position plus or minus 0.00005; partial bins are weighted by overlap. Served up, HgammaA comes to -2.4 angstrom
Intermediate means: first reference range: 17.2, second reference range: 19.6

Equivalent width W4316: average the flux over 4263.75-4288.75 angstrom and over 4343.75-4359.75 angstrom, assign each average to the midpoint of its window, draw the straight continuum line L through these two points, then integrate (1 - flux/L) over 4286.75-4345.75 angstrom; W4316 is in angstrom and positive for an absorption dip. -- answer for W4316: 4.7 angstrom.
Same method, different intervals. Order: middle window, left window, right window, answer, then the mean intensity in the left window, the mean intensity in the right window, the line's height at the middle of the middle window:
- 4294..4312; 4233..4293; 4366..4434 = 3.5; 19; 19.9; 19.2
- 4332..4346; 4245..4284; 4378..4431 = 1.1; 19.1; 19.9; 19.5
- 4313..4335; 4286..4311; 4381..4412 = -4.0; 16.3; 19.4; 17.1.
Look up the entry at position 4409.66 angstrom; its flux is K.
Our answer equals 21.2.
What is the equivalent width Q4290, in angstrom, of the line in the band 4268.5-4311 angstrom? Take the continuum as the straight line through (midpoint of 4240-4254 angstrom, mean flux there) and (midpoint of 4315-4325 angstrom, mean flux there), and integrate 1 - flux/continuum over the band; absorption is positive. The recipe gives 6.1 angstrom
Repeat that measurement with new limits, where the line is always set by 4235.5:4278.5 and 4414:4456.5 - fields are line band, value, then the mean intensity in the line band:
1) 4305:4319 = 1.7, 17.2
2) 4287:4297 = 0.7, 18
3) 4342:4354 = 0.4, 19.3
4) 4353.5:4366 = -0.2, 20.2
